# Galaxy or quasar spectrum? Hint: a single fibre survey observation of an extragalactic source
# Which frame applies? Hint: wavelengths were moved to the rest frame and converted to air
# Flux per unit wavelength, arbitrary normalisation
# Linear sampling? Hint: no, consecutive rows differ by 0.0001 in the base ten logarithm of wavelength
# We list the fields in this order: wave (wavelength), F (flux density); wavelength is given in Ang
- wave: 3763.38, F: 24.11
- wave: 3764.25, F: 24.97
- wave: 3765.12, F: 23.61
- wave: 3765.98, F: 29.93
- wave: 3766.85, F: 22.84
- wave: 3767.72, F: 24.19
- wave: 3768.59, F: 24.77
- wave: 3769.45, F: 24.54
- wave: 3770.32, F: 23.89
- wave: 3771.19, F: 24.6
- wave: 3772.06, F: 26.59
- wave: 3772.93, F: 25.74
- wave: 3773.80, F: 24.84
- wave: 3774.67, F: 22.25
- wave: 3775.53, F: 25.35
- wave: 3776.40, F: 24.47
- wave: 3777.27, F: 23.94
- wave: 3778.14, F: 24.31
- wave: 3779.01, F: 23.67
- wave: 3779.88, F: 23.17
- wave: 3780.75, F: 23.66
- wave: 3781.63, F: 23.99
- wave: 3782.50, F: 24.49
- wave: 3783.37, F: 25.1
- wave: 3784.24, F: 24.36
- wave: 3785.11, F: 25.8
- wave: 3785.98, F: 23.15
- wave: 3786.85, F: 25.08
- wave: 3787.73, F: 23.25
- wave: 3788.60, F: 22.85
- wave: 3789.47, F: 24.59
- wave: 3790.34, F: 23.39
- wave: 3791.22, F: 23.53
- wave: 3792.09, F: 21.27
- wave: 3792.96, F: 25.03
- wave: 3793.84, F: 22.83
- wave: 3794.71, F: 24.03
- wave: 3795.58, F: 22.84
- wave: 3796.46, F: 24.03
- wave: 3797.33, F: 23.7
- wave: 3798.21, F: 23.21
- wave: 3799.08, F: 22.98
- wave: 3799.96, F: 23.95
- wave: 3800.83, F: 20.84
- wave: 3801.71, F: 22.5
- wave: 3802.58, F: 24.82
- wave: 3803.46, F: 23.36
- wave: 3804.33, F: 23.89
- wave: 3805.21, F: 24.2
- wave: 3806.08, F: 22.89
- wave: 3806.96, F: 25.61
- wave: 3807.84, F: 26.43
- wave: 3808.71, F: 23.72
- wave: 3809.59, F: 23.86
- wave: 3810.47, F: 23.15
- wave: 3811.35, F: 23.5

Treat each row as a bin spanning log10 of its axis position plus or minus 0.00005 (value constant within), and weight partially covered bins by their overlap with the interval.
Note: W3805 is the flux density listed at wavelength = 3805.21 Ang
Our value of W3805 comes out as 24.2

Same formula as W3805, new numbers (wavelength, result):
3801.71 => 22.5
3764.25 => 24.97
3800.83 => 20.84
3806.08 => 22.89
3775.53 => 25.35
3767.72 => 24.19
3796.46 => 24.03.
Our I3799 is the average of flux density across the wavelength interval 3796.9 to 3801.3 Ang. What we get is 22.9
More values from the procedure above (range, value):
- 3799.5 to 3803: 23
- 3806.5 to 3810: 24.9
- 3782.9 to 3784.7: 24.8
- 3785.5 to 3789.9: 23.8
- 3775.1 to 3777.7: 24.6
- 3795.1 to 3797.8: 23.5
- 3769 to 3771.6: 24.4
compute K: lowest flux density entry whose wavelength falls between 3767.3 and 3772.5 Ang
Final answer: 23.89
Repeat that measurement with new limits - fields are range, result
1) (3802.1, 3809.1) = 22.89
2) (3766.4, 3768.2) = 22.84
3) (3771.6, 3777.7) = 22.25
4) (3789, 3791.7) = 23.39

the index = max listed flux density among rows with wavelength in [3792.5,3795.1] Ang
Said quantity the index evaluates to 25.03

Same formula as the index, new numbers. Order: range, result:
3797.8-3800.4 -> 23.95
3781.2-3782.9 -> 24.49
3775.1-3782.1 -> 25.35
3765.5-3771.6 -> 29.93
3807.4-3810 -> 26.43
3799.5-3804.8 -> 24.82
